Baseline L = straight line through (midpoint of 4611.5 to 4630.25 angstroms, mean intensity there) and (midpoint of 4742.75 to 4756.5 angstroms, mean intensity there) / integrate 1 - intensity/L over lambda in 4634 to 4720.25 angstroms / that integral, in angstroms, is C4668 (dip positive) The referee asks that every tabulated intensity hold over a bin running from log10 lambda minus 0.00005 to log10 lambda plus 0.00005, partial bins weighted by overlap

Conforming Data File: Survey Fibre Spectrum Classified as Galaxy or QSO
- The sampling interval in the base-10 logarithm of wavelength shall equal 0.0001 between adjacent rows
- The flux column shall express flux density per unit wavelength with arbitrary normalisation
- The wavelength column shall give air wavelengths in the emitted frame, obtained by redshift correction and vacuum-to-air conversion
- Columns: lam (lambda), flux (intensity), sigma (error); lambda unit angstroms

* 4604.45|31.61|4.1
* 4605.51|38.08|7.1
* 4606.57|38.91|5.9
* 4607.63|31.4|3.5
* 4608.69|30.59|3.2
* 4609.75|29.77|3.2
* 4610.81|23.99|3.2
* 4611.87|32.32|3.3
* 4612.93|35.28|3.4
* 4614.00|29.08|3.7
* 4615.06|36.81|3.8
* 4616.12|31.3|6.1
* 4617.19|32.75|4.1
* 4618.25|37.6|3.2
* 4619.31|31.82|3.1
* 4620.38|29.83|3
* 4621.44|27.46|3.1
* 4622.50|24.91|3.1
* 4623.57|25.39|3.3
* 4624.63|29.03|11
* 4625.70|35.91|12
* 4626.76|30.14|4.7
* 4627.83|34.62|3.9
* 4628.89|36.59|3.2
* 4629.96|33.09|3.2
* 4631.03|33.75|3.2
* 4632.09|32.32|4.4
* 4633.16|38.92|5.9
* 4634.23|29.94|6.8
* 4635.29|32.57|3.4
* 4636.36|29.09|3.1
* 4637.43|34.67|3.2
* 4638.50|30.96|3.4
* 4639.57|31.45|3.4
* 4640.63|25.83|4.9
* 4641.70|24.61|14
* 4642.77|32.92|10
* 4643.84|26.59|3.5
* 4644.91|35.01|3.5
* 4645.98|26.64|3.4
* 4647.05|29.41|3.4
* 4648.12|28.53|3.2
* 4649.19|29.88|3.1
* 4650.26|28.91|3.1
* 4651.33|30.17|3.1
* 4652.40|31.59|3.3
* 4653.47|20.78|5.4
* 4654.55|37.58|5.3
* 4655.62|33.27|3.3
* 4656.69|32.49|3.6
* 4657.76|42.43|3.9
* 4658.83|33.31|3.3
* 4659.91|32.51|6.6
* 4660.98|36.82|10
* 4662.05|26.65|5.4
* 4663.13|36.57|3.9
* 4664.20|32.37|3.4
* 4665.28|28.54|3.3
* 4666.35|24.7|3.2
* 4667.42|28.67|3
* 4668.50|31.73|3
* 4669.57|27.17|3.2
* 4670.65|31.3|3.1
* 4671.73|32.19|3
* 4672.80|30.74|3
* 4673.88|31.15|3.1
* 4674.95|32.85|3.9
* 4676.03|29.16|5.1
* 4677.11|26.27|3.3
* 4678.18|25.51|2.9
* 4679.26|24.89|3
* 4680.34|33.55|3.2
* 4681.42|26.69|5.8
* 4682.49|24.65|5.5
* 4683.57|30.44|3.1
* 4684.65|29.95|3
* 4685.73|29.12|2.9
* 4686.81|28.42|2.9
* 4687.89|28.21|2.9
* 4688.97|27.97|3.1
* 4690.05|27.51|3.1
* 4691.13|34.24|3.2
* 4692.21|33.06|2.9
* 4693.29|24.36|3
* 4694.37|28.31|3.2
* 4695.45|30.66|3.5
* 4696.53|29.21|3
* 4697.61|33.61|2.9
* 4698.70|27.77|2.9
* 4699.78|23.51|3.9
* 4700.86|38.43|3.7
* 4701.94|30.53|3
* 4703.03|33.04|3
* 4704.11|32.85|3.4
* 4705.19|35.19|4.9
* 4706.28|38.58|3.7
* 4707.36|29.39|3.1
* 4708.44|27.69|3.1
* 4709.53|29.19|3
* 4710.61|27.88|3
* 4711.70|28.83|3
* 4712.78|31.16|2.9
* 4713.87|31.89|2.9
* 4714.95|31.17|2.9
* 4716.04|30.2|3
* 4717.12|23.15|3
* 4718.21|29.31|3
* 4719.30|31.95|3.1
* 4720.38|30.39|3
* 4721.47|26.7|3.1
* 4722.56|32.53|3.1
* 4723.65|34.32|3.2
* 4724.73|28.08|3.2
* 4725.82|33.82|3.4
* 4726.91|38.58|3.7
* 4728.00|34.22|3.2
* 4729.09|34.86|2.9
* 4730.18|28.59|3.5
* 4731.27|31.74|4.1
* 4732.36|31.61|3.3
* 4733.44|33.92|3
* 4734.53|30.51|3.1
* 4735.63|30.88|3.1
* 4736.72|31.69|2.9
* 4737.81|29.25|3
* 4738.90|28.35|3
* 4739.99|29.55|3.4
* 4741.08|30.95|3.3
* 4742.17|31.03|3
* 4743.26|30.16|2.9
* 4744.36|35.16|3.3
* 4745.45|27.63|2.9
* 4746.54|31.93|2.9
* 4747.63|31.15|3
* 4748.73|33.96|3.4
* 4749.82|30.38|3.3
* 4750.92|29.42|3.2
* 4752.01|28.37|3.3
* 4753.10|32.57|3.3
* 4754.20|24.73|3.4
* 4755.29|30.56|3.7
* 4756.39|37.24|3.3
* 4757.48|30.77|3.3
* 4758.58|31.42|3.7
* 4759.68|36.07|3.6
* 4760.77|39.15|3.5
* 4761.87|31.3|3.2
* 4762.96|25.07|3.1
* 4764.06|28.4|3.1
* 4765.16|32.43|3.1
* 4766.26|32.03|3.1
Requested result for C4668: 3.2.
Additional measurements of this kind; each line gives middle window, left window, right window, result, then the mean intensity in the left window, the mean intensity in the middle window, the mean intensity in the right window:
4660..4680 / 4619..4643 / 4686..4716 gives 0.5 angstroms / 31.1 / 29.9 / 30.5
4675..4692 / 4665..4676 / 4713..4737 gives 0.9 angstroms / 29.9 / 28.6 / 31.4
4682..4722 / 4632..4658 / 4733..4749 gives 1.3 angstroms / 30.9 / 30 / 31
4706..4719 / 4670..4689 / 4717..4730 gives 0.5 angstroms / 29.1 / 29.7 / 31.7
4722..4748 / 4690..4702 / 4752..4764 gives -0.5 angstroms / 30.2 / 31.7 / 31.6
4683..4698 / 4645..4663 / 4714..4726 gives 0.6 angstroms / 31.5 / 29.6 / 30.1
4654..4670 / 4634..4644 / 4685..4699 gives -1.4 angstroms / 30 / 32.3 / 29.4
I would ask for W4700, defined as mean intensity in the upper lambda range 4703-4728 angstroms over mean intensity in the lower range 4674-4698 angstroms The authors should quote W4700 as 1.1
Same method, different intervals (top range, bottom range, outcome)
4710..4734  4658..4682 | 1.03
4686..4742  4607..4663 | 0.98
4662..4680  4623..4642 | 0.93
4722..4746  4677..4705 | 1.08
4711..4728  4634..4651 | 1.04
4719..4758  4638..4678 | 1.03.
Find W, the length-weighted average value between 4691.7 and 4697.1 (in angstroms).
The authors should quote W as 29.2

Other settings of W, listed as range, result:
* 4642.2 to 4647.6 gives 30.1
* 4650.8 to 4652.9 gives 30.9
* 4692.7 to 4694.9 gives 26.5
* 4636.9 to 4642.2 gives 29.5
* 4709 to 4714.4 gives 29.8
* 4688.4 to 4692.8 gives 30.6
